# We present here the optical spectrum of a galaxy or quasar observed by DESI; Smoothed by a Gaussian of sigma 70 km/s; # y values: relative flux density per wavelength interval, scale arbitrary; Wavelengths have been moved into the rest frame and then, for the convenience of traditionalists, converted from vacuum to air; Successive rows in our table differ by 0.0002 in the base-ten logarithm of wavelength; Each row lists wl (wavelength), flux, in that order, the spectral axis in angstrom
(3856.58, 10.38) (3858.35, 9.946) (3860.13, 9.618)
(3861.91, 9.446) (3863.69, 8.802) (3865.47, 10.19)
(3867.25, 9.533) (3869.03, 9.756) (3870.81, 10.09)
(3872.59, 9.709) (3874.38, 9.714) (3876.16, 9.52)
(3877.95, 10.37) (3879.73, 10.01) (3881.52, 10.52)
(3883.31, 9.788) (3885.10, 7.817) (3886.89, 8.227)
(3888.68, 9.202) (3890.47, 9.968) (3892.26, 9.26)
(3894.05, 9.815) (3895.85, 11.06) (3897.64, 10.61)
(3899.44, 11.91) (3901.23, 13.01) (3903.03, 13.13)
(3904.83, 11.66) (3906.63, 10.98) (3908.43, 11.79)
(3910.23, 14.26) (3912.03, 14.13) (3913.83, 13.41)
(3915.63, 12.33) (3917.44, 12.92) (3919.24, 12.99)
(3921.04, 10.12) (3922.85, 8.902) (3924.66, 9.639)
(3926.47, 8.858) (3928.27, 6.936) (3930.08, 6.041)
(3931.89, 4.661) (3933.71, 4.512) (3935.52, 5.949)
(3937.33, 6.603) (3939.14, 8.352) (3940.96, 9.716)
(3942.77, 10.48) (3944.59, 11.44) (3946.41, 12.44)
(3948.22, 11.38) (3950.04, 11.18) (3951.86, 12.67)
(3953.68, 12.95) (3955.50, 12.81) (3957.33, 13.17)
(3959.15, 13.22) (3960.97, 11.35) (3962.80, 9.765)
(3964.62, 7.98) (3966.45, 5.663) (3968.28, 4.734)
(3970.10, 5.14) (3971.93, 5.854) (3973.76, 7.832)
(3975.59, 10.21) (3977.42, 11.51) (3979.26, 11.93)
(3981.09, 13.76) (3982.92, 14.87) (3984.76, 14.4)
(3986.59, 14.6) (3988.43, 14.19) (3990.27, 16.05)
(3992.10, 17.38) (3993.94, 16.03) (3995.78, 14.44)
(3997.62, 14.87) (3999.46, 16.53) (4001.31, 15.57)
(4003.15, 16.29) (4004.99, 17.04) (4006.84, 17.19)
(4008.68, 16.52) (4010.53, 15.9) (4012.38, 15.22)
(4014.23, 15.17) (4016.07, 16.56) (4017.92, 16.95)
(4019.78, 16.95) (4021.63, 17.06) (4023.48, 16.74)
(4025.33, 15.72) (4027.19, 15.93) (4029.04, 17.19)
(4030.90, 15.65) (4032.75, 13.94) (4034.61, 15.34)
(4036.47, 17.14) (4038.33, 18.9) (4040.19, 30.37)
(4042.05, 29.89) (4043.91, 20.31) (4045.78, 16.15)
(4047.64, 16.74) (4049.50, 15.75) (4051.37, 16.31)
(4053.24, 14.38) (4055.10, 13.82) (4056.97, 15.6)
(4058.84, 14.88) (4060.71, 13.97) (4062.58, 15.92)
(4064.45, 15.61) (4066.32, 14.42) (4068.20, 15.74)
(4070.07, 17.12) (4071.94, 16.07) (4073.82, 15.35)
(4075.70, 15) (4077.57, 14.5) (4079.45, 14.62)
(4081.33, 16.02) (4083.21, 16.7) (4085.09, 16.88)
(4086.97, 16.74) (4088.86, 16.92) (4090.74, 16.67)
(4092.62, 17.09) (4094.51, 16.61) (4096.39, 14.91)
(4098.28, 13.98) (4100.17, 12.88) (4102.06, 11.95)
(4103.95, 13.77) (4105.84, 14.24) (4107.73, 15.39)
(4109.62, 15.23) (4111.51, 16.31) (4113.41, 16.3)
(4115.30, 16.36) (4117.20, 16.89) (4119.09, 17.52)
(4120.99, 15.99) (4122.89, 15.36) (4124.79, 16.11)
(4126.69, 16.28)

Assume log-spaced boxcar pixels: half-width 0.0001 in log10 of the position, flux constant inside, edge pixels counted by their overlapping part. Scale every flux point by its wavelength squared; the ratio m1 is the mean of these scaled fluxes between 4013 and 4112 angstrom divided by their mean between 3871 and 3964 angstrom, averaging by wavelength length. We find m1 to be 1.68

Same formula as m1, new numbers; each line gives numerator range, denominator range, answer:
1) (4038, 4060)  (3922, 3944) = 2.58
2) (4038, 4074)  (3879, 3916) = 1.70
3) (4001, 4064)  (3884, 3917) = 1.61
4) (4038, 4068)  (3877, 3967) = 1.82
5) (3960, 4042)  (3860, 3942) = 1.55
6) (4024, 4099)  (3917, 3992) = 1.71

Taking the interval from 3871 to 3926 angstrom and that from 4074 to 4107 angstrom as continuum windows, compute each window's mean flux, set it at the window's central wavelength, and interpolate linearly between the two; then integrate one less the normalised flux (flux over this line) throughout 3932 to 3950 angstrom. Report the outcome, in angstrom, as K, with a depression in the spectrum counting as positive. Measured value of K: 4.50 angstrom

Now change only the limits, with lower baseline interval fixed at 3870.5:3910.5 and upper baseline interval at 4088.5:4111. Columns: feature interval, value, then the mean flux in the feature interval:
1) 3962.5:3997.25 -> 2.73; 11.5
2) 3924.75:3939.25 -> 6.13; 6.57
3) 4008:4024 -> -3.84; 16.3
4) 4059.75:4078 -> -1.41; 15.4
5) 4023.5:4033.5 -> -1.78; 15.8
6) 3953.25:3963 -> -0.35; 12.3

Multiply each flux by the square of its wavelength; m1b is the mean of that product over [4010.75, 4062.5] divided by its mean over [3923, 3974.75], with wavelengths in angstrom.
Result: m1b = 2.0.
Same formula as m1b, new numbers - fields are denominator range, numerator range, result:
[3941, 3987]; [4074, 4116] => 1.52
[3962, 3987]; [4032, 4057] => 1.93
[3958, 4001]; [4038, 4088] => 1.48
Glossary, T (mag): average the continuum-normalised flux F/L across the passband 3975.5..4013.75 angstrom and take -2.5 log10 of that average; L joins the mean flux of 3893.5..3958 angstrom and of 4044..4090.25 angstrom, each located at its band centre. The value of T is -0.15 mag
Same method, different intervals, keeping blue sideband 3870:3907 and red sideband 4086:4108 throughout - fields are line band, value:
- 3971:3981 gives 0.25 mag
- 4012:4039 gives -0.21 mag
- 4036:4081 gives -0.20 mag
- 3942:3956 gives -0.02 mag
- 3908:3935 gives 0.10 mag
